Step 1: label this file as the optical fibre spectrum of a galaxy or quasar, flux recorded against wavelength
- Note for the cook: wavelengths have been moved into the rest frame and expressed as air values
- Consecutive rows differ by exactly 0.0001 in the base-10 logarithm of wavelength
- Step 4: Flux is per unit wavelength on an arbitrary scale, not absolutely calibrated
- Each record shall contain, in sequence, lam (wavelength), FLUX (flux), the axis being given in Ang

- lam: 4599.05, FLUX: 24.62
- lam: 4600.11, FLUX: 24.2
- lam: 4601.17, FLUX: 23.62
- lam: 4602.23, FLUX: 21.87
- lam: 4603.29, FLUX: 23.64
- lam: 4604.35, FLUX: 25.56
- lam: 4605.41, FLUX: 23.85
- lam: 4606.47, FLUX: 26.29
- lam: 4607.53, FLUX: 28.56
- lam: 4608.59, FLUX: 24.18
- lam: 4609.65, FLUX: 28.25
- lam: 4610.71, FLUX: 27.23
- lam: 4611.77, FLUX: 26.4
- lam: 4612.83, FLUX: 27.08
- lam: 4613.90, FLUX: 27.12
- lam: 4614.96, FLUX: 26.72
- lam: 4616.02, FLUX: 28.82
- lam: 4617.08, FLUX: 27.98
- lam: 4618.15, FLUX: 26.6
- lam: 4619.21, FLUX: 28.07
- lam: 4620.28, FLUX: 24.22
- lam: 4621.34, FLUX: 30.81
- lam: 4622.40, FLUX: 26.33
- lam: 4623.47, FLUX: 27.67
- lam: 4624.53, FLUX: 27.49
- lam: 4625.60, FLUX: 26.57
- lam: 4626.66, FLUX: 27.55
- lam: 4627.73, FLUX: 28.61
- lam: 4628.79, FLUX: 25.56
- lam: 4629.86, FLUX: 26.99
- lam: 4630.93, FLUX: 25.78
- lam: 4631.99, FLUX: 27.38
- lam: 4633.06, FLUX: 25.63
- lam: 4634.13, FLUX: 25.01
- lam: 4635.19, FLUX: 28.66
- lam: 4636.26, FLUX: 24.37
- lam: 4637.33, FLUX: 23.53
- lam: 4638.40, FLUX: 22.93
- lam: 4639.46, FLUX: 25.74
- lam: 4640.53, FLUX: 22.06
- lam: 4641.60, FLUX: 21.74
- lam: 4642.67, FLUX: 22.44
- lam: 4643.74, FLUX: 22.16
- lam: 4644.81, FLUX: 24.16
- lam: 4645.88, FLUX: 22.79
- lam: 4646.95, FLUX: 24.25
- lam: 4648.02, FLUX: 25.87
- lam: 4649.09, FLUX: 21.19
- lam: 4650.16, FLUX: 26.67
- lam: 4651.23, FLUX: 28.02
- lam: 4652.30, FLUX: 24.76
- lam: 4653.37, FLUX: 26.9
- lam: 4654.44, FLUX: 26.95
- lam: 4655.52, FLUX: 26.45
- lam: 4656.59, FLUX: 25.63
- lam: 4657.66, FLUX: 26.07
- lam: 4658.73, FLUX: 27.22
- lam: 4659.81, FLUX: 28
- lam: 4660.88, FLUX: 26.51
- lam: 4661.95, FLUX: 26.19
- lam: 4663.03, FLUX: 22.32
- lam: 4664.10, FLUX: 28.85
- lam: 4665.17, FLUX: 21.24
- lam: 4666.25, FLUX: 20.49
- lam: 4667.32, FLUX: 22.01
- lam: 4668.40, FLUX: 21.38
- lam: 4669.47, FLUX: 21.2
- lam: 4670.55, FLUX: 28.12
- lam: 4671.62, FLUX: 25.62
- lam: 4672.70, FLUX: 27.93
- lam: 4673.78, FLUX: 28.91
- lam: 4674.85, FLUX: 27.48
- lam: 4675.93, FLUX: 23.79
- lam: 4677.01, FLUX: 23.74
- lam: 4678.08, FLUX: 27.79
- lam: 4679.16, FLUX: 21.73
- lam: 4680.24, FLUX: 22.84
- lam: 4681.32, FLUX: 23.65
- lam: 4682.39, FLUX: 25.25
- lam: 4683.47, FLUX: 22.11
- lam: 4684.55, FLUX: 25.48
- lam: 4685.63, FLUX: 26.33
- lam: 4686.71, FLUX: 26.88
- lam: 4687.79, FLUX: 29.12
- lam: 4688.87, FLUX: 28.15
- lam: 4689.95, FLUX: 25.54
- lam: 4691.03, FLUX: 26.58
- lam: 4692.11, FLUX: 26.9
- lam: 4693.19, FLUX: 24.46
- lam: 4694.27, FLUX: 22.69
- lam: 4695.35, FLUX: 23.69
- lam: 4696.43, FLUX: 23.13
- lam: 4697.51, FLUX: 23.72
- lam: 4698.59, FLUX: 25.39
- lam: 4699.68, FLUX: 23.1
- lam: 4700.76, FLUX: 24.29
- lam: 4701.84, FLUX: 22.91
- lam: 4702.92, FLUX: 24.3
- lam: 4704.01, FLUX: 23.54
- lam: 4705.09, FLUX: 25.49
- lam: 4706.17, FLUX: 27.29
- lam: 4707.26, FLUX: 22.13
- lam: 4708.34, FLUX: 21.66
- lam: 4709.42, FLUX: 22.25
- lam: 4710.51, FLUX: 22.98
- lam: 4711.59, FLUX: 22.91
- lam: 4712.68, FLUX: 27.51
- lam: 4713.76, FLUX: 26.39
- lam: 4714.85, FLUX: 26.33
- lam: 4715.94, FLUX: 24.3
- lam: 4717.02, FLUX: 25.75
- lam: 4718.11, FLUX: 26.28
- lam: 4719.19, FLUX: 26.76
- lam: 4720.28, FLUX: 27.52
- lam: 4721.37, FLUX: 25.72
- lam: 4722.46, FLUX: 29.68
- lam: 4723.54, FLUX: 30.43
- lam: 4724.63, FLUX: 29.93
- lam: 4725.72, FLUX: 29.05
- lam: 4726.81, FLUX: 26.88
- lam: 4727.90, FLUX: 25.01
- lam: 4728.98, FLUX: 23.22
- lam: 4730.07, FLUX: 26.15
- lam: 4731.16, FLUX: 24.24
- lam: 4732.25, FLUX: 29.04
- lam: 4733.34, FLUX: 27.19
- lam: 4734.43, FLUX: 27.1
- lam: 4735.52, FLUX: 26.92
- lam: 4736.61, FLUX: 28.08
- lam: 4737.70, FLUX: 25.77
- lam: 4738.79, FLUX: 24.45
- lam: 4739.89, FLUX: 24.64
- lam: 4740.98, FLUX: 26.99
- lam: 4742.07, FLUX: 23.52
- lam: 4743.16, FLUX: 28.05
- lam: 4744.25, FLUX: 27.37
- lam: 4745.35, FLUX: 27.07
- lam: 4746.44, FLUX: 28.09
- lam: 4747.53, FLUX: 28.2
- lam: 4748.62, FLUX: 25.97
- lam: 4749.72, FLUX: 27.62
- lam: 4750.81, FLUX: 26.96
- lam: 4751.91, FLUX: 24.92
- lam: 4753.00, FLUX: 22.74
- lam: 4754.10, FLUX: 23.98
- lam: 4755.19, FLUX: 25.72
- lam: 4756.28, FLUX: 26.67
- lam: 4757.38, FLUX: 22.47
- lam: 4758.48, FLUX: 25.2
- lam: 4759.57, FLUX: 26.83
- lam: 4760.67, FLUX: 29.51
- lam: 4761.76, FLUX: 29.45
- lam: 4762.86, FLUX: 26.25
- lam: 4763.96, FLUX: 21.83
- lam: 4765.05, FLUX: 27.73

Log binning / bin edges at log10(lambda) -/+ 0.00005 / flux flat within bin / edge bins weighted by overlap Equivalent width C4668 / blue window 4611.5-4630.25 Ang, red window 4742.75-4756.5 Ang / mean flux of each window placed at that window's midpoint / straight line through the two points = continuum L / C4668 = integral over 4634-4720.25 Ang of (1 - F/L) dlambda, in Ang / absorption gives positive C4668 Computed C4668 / 6.5 Ang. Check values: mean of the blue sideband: 27.3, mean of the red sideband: 26.4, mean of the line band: 24.9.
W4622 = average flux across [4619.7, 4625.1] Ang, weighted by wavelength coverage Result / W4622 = 27.3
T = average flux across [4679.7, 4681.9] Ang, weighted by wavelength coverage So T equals 23.3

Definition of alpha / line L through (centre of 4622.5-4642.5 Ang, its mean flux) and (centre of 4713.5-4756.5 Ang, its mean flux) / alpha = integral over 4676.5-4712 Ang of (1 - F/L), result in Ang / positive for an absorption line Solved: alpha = 2.3 Ang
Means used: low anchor 25.7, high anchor 26.5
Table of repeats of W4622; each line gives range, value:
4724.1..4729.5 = 26.8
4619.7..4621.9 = 27.5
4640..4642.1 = 21.9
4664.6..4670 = 21.3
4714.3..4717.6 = 25.4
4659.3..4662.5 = 26.9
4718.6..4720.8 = 27.2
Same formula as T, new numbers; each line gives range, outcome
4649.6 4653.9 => 26.6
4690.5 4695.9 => 24.9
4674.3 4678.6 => 25.7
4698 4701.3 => 24.2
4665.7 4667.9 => 21.2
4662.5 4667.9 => 23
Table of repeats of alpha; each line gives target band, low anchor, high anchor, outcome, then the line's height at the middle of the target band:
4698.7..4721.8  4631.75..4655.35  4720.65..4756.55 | 1.14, 26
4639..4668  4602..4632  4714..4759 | 2.11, 26.6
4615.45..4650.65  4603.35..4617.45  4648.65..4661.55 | 1.12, 26.5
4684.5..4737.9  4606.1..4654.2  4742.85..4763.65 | 1.06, 26.2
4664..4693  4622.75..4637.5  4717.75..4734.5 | 1.91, 26.9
